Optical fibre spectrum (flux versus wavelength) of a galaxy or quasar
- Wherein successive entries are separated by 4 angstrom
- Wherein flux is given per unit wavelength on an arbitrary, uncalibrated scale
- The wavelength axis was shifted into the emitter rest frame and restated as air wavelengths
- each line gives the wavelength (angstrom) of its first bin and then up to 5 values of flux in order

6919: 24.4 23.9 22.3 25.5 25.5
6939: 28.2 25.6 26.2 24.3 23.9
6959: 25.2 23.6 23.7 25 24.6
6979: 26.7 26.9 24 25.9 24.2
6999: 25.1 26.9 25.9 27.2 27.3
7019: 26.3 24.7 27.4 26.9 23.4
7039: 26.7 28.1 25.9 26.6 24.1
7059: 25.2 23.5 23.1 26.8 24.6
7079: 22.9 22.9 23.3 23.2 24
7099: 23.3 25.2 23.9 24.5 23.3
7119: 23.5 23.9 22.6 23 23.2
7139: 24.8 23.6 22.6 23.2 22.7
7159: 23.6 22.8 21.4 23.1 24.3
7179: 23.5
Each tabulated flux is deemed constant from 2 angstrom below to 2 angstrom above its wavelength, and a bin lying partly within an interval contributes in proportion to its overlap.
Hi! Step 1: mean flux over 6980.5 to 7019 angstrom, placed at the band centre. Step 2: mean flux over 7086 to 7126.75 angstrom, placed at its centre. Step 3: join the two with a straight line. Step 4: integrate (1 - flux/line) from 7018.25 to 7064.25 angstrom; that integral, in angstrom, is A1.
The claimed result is -1.2 angstrom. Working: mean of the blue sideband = 26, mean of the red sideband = 23.8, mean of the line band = 25.8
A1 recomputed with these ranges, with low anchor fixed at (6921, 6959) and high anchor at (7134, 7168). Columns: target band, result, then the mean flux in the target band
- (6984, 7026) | -2.3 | 25.8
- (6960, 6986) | -0.3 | 25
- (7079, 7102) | 0.3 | 23.4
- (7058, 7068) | 0.0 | 23.9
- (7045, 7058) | -0.8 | 25.5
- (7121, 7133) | 0.1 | 23.2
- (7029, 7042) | -0.9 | 25.9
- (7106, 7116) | -0.2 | 24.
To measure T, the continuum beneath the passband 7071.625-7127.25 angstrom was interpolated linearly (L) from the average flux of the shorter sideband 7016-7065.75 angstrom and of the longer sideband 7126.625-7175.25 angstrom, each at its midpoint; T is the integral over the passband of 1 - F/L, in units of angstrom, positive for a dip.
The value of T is 1.3 angstrom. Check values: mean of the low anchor 25.7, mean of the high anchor 23.1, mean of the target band 23.8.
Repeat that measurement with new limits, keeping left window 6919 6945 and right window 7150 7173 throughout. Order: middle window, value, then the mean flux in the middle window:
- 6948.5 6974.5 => 0.49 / 24.3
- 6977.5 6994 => -0.80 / 25.7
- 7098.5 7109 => -0.40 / 24.3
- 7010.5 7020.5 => -1.10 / 26.9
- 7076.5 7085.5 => 0.22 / 23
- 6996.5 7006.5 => -0.61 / 25.9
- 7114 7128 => -0.11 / 23.4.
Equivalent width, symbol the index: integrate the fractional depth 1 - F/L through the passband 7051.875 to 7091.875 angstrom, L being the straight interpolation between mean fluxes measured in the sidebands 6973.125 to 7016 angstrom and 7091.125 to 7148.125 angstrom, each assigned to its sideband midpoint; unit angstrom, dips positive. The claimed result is 0.7 angstrom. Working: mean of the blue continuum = 25.9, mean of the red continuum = 23.7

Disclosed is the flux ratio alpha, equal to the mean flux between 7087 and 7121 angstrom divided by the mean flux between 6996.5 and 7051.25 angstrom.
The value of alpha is 0.9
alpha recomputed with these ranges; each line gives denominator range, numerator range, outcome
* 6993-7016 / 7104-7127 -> 0.91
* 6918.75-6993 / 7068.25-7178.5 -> 0.94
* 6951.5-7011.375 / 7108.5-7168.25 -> 0.92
